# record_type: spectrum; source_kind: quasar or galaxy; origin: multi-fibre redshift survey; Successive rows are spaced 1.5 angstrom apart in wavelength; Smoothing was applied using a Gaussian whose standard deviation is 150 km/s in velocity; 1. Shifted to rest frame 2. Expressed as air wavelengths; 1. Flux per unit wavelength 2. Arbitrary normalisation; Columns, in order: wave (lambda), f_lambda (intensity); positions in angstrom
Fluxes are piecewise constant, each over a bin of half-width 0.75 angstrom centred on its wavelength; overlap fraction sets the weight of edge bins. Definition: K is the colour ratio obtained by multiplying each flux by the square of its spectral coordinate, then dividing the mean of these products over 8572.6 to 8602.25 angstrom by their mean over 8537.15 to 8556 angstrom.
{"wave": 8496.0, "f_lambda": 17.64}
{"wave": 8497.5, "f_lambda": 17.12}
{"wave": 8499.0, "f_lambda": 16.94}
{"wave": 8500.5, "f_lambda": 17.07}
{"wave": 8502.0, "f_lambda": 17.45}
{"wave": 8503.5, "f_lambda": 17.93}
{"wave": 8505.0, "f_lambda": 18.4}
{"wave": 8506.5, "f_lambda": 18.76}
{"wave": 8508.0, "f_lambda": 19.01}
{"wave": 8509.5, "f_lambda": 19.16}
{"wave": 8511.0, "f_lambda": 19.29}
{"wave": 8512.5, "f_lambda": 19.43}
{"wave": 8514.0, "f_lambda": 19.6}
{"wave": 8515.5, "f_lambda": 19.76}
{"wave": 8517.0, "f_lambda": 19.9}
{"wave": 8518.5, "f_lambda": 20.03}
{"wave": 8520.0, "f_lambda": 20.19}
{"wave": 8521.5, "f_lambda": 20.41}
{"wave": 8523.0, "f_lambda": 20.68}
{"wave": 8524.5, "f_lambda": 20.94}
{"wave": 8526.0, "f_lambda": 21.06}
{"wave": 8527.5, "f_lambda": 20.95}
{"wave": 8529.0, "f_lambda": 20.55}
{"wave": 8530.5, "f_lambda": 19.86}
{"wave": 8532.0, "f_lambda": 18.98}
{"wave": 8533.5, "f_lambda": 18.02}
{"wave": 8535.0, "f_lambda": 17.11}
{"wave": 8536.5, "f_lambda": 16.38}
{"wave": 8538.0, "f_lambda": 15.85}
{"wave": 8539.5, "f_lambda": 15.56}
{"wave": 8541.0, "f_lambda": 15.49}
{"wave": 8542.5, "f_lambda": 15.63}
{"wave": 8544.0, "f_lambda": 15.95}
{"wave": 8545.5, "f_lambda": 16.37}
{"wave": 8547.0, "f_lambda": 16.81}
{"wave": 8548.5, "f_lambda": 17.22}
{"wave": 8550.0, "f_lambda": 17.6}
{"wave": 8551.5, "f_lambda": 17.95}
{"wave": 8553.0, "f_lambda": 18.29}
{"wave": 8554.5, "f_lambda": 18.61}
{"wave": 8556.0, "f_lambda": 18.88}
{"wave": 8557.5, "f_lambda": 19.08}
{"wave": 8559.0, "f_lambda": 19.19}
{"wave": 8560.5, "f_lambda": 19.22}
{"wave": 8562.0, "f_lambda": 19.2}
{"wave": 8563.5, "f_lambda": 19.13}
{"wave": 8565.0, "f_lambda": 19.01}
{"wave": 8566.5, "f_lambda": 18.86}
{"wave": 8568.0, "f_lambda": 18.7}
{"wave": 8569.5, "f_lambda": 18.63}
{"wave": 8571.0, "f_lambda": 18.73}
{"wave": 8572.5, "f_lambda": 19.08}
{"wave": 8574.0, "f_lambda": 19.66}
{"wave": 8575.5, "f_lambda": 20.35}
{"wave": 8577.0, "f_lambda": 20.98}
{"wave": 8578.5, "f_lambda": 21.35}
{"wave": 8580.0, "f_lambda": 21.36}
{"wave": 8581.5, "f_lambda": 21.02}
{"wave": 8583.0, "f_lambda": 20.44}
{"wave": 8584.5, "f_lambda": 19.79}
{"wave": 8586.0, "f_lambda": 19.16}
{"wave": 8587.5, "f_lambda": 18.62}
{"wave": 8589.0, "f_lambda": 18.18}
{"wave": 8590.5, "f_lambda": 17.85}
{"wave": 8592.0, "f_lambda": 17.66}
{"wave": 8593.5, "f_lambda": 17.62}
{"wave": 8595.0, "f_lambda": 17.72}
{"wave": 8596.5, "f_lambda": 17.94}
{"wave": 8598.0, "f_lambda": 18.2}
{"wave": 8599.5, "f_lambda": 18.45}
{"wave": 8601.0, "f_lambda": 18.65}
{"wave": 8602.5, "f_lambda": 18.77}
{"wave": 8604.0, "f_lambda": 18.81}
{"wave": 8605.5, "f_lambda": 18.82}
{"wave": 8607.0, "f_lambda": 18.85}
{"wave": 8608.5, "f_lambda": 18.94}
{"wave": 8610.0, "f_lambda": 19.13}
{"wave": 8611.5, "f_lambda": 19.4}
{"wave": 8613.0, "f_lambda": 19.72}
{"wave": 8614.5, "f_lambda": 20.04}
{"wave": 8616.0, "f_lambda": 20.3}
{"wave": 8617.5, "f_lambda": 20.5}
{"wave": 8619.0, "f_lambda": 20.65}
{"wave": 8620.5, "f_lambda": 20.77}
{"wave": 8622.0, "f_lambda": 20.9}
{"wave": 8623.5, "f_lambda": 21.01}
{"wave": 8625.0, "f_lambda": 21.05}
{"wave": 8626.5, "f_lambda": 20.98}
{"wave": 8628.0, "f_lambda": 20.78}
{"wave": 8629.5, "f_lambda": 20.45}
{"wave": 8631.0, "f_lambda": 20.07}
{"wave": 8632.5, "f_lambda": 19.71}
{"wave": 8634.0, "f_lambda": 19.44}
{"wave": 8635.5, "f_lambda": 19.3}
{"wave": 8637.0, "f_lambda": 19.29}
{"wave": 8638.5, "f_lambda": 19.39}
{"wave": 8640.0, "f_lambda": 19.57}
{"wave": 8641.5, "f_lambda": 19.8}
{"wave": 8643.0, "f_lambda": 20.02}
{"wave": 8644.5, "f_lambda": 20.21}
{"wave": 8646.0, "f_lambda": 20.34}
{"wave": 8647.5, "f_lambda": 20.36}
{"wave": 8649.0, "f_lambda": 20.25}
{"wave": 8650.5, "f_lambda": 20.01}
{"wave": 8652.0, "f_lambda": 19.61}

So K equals 1.15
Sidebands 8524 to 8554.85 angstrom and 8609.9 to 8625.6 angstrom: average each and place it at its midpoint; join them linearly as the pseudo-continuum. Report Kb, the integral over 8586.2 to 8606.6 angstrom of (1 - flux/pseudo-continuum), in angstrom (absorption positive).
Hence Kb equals 1.4 angstrom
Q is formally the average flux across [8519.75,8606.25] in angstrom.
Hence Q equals 18.7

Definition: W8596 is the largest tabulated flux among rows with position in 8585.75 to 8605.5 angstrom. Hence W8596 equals 19.16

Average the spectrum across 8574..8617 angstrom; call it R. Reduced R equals 19.2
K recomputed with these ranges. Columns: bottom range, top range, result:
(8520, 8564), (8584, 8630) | 1.07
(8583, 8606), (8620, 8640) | 1.10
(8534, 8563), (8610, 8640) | 1.18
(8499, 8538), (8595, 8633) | 1.05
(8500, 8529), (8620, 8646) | 1.06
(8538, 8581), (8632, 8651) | 1.10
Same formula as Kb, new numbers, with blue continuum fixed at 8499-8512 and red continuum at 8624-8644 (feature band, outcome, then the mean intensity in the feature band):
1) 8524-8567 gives 1.5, 18.2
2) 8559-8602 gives 0.4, 19.1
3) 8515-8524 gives -0.8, 20.2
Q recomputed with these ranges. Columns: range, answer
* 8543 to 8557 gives 17.5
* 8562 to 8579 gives 19.5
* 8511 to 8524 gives 20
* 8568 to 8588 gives 19.9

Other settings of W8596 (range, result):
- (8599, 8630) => 21.05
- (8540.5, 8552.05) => 17.95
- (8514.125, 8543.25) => 21.06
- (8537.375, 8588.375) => 21.36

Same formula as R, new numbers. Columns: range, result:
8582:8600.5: 18.5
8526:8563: 17.9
